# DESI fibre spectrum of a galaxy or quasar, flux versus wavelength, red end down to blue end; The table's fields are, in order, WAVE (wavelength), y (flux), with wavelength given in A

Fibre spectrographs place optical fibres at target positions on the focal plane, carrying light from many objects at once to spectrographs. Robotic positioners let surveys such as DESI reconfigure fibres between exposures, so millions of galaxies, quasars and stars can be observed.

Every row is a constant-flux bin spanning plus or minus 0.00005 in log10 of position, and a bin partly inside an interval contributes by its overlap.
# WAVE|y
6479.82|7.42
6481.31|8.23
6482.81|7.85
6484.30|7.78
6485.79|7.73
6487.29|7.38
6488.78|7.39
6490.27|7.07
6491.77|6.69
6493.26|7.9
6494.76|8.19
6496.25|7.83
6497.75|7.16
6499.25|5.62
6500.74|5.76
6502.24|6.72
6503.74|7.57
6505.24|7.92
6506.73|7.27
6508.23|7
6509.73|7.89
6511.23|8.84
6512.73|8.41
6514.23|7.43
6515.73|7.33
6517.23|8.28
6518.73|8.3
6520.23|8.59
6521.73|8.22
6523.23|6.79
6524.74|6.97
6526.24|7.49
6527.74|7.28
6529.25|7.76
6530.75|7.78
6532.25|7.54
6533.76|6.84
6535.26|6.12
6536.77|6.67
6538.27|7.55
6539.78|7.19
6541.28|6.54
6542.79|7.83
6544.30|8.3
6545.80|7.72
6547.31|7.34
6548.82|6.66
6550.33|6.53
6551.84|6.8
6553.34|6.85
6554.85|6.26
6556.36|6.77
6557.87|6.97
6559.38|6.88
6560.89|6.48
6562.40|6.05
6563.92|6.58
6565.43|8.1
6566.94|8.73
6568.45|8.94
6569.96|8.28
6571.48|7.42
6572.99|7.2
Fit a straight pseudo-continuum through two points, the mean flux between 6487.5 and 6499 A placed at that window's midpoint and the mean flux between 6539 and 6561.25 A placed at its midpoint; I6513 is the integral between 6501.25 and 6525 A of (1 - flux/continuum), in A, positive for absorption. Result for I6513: -1.52 A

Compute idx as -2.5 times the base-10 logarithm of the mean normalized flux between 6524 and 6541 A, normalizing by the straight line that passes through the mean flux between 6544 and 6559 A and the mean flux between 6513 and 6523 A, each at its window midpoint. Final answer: 0.054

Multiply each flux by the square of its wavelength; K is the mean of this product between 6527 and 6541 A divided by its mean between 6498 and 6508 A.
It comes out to 1.1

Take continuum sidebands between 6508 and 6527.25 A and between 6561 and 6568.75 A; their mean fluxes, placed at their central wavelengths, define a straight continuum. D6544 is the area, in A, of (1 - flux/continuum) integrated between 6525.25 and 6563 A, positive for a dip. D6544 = 2.9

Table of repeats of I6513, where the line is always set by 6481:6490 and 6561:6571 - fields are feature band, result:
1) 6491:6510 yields 1.2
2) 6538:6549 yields 0.4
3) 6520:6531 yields 0.2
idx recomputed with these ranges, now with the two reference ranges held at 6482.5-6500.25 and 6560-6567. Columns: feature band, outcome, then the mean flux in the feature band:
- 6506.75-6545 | -0.05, 7.55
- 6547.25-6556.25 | 0.06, 6.7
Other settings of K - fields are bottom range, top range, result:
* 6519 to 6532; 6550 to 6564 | 0.88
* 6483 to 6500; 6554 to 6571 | 1.01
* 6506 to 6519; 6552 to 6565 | 0.86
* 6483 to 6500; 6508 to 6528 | 1.07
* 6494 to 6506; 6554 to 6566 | 0.97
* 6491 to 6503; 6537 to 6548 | 1.08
